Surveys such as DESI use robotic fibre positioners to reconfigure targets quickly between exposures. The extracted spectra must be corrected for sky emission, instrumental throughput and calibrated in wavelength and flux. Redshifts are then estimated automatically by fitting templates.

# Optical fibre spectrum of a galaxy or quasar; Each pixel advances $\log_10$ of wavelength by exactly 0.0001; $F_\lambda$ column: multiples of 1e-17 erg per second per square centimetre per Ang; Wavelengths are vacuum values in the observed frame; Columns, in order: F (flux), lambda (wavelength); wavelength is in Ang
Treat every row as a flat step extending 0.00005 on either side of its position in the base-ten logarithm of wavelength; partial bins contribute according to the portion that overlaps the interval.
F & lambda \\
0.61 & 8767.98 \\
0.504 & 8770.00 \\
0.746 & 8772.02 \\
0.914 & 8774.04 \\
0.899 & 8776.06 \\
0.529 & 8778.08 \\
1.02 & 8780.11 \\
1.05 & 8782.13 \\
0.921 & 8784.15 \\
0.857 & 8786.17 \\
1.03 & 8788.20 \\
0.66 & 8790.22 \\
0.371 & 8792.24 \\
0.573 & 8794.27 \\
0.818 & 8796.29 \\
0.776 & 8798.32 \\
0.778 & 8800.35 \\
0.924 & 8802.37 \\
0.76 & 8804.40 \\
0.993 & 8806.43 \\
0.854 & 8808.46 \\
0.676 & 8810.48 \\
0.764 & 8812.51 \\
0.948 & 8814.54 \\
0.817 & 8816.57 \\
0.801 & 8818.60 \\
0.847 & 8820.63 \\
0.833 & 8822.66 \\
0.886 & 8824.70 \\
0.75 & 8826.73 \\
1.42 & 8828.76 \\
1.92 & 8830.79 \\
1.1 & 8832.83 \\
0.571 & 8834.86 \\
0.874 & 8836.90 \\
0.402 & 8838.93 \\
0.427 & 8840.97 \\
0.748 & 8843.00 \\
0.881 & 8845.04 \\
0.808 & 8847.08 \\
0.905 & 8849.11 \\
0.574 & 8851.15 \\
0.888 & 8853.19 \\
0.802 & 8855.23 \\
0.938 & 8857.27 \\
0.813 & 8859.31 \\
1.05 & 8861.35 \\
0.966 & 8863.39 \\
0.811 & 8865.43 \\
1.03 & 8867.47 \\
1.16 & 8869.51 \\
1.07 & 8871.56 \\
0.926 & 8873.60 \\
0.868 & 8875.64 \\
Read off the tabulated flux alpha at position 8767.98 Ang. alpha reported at 0.61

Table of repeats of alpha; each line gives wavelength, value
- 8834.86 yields 0.571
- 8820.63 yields 0.847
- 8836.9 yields 0.874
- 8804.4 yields 0.76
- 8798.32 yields 0.776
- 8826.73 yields 0.75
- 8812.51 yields 0.764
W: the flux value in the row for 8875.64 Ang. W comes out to 0.868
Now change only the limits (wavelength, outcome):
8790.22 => 0.66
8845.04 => 0.881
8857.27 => 0.938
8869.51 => 1.16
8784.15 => 0.921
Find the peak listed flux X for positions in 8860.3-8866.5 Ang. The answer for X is 1.05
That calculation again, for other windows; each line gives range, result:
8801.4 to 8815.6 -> 0.993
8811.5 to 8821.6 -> 0.948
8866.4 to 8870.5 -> 1.16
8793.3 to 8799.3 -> 0.818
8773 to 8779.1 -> 0.914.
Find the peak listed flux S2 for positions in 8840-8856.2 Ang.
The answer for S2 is 0.905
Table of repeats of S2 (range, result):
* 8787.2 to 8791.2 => 1.03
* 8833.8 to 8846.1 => 0.881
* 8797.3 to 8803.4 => 0.924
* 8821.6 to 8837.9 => 1.92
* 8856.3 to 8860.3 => 0.938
